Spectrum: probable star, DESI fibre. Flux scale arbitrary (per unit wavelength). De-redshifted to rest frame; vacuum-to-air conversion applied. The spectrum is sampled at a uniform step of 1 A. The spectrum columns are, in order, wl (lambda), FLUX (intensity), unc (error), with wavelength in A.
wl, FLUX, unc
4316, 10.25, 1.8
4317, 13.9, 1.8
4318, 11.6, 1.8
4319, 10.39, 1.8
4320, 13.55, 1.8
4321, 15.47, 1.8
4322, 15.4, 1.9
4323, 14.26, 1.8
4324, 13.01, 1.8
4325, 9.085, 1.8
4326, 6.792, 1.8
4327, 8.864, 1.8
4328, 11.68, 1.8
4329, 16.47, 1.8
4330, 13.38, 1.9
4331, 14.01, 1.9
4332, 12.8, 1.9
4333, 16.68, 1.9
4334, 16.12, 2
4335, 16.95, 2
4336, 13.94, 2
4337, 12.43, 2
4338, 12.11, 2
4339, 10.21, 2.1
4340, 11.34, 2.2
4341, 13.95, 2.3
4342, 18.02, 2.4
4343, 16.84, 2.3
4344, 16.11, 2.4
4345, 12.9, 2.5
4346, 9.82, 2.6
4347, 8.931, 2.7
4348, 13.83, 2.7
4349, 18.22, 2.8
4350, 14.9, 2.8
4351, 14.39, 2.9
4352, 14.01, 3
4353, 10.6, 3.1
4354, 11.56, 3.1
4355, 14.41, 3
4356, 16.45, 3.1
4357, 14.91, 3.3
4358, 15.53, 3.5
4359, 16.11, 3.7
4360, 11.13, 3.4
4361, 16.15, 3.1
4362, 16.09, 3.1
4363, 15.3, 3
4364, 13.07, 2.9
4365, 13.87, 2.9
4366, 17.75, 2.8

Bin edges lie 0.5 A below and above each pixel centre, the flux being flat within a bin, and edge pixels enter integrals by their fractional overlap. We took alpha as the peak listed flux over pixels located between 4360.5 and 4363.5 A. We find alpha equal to 16.15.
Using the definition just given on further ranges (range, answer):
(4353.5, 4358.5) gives 16.45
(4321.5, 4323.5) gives 15.4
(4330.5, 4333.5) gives 16.68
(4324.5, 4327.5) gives 9.085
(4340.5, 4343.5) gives 18.02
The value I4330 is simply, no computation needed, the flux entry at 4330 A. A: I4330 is 13.38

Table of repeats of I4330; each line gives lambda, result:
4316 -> 10.25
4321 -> 15.47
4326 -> 6.792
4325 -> 9.085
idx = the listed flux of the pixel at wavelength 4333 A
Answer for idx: 16.68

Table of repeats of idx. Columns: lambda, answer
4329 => 16.47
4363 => 15.3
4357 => 14.91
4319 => 10.39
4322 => 15.4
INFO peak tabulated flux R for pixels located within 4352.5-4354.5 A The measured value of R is 11.56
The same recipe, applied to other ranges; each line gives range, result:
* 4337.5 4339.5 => 12.11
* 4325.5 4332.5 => 16.47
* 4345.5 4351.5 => 18.22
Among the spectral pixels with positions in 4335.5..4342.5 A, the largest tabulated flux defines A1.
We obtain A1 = 18.02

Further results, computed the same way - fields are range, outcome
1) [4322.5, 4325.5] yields 14.26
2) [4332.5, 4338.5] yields 16.95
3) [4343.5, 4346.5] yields 16.11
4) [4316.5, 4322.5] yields 15.47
